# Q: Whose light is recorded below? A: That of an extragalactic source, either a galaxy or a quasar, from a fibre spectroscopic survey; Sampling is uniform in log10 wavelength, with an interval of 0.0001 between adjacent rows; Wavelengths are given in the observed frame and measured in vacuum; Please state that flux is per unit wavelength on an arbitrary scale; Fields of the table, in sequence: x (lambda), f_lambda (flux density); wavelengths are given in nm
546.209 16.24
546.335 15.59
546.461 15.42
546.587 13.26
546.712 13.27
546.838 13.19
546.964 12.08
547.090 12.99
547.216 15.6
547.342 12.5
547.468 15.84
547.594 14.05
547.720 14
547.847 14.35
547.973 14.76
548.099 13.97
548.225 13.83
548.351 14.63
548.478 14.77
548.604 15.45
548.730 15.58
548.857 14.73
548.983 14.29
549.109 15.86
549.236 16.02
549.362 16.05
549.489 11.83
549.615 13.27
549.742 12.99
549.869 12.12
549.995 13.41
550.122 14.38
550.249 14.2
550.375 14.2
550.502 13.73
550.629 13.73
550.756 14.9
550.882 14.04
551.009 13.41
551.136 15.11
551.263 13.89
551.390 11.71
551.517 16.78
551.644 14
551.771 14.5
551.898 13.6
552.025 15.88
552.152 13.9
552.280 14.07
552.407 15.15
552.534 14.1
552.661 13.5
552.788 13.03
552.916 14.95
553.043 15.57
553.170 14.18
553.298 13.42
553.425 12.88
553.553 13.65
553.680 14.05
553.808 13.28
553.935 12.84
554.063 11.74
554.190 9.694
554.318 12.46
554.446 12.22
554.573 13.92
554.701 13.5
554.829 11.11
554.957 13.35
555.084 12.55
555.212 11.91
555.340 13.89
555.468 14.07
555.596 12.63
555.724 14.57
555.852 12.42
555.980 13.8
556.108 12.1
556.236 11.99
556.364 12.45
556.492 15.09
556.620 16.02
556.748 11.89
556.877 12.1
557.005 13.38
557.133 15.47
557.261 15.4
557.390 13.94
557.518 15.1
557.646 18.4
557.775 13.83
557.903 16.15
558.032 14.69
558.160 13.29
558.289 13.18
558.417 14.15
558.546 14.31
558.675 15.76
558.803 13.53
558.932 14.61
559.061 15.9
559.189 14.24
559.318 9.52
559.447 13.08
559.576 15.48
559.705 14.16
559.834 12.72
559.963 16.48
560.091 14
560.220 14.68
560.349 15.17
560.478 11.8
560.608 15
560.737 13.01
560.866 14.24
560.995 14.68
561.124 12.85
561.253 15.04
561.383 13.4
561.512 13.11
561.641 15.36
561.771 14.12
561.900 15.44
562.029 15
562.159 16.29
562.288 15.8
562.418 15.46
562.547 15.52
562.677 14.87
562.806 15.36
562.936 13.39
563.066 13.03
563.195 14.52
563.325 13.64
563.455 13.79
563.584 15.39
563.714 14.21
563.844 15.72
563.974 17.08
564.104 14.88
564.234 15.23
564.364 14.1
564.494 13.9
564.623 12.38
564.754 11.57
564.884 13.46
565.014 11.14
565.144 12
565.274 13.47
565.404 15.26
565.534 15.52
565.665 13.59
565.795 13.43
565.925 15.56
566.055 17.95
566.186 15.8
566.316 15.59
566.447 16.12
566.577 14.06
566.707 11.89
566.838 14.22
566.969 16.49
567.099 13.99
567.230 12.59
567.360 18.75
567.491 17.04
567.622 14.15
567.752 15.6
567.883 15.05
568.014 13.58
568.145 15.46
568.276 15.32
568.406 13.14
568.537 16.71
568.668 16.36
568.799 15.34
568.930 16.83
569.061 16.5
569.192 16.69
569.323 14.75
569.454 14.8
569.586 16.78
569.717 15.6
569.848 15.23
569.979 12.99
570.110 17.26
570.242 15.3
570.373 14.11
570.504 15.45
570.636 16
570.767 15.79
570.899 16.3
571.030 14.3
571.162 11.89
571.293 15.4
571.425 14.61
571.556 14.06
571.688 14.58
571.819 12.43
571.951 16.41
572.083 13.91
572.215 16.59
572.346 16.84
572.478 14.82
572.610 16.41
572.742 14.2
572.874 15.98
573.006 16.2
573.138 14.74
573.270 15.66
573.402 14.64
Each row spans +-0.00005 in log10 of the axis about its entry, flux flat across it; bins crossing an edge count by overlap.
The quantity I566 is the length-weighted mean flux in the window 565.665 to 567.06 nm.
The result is 15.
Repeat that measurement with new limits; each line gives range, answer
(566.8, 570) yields 15.4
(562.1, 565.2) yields 14.3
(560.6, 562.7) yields 14.6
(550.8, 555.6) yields 13.6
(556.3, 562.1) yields 14.3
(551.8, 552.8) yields 14.2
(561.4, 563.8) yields 14.7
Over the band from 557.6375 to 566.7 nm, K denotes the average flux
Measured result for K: 14.4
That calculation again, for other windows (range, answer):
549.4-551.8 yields 13.8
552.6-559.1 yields 13.7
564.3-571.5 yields 14.9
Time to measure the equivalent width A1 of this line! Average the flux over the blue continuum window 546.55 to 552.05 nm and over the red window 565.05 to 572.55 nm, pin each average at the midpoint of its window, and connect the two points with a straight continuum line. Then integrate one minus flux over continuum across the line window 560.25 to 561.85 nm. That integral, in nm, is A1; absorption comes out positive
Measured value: 0.076 nm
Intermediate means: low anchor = 14.1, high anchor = 15.1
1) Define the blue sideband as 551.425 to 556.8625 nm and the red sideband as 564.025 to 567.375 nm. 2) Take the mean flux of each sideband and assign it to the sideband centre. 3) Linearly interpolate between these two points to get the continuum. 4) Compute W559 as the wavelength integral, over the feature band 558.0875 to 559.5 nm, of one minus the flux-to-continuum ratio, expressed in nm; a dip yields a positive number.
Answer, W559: 0.00 nm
